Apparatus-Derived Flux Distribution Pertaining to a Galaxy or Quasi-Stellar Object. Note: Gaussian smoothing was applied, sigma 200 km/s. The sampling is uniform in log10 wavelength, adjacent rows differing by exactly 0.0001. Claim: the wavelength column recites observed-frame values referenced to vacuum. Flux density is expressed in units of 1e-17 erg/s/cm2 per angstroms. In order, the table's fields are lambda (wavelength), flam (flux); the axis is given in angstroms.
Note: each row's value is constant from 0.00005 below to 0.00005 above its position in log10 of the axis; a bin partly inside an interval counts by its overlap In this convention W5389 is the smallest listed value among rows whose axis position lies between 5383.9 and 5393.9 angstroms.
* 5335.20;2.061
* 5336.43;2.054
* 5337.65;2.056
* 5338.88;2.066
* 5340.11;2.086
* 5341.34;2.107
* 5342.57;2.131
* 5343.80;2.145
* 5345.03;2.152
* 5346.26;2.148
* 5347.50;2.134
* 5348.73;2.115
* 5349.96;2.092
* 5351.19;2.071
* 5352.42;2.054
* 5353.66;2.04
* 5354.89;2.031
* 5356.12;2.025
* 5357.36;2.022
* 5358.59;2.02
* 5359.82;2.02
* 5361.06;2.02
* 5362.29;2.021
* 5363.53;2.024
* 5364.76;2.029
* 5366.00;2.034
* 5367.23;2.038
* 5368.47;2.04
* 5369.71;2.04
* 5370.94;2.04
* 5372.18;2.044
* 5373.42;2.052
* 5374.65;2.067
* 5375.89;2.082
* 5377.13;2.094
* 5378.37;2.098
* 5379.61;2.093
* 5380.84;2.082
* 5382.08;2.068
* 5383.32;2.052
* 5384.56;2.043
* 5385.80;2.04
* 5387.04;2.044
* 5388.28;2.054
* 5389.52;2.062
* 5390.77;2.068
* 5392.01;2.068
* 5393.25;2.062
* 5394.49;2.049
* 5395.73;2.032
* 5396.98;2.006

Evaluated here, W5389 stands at 2.04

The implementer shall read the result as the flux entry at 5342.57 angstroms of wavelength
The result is 2.131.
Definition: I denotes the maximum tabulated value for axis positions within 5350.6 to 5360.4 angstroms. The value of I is 2.071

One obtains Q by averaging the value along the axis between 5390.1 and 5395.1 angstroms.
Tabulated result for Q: 2.06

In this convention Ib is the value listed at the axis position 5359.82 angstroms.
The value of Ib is 2.02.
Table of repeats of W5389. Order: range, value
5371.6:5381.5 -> 2.044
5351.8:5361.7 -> 2.02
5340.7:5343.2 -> 2.107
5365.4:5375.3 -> 2.034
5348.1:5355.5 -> 2.031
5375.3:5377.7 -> 2.082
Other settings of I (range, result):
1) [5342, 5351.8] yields 2.152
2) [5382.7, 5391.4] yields 2.068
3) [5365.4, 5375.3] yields 2.067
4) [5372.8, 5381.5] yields 2.098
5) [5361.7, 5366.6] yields 2.034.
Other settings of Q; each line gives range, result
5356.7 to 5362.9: 2.02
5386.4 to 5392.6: 2.06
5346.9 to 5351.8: 2.11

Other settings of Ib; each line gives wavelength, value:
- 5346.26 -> 2.148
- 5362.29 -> 2.021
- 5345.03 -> 2.152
